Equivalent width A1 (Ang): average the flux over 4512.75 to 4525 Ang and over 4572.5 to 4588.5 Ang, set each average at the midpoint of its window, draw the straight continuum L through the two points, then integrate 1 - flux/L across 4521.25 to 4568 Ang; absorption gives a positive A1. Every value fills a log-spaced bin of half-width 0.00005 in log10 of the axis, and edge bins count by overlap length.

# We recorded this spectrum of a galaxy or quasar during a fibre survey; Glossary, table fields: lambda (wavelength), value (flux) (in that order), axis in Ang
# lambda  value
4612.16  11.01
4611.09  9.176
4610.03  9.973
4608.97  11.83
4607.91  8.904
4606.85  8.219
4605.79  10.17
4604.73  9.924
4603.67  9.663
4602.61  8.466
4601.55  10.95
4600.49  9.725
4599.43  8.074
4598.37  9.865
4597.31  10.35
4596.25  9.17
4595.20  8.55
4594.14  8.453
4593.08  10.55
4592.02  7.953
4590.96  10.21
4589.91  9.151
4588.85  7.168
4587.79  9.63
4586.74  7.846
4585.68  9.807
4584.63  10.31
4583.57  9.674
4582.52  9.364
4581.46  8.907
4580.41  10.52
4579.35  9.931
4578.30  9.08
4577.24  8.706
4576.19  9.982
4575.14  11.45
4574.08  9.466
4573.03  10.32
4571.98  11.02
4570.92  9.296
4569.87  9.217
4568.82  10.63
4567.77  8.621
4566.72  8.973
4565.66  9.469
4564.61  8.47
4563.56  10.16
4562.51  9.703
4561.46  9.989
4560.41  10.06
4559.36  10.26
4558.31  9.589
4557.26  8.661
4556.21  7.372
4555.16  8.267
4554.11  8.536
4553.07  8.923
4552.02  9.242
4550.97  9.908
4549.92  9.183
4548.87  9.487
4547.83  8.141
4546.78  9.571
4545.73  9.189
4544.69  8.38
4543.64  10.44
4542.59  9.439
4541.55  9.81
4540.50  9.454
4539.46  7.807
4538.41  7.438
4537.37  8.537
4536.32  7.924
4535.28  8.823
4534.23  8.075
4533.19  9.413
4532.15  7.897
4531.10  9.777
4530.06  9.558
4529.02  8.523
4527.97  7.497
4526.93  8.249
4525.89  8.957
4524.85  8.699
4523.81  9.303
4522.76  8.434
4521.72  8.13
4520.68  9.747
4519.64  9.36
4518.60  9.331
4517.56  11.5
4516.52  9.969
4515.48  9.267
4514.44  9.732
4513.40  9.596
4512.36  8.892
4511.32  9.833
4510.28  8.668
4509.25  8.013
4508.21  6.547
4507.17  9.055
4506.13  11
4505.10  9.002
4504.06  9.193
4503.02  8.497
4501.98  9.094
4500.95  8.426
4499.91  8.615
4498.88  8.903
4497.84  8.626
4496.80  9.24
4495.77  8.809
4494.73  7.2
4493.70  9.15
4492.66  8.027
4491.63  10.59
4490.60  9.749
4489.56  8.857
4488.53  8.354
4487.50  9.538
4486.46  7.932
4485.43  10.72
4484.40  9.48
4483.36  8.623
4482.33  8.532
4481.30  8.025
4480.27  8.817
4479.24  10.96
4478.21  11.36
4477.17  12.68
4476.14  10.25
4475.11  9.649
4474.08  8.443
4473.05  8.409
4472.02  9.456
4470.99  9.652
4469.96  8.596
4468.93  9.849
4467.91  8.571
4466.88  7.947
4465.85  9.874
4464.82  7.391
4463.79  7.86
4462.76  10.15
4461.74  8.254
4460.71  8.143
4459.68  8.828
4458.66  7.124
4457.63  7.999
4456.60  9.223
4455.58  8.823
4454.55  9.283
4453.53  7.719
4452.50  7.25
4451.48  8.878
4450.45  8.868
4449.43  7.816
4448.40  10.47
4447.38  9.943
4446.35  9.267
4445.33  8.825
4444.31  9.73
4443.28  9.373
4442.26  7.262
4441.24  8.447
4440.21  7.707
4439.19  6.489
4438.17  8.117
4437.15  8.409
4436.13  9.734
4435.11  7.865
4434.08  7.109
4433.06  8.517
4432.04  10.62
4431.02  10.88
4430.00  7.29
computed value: 2.84 Ang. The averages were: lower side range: 9.43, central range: 8.94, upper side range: 9.64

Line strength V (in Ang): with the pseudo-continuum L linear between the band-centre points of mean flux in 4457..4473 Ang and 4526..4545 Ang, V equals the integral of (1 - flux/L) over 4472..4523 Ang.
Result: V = -3.07 Ang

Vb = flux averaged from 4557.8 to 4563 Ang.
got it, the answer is 9.92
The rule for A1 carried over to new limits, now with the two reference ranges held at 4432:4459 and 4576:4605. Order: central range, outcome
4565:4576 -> -0.7 Ang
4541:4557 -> 0.1 Ang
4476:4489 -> -1.3 Ang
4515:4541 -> 0.4 Ang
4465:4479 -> -1.4 Ang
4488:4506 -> -0.2 Ang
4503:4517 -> -0.3 Ang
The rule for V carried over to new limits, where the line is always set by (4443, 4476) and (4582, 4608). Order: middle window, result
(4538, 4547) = 0.0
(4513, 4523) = -0.6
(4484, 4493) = -0.4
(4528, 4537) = 0.4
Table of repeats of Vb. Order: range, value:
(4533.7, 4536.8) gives 8.29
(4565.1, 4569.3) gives 9.39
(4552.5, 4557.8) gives 8.37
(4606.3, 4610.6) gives 9.74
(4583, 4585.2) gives 10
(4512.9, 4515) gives 9.65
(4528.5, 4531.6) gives 9.3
